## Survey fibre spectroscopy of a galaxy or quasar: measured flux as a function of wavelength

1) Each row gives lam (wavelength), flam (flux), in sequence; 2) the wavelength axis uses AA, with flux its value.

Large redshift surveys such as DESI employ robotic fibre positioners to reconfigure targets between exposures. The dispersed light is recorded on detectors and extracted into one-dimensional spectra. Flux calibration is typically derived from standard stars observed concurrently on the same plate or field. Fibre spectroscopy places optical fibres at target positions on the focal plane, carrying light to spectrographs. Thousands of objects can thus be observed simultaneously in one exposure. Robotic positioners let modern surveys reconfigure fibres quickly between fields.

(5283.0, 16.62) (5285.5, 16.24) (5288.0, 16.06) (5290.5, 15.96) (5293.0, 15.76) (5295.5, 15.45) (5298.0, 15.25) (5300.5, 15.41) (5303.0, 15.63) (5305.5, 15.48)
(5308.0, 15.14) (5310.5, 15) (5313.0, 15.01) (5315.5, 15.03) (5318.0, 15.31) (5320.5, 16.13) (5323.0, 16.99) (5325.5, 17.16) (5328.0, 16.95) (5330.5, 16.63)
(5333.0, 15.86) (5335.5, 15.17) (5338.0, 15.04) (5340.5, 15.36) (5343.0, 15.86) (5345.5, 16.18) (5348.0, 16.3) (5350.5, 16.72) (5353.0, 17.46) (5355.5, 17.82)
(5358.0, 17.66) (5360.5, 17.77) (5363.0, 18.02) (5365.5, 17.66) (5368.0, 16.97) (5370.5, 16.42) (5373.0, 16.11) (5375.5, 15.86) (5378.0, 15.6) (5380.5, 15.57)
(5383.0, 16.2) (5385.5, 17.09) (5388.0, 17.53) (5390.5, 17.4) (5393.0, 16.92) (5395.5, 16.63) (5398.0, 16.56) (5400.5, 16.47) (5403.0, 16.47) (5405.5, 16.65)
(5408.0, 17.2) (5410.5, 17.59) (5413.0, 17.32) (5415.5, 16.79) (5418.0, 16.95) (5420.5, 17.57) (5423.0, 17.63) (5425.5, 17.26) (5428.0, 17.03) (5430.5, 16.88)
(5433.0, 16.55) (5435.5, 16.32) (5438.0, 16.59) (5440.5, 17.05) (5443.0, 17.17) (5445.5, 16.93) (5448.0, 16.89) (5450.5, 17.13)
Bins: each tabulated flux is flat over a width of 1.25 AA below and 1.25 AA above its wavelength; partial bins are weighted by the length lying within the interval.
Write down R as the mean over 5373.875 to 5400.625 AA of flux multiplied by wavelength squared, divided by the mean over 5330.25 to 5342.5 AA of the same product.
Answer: 1.1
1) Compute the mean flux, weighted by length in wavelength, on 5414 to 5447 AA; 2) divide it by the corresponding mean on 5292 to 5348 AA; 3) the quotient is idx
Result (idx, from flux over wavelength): 1.1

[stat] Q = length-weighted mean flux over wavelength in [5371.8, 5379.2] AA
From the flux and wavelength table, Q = 15.9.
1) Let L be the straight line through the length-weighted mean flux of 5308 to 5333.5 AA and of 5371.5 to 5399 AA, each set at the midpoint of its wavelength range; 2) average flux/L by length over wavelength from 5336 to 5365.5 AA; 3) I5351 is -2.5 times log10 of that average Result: -0.035 mag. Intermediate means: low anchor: 16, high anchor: 16.5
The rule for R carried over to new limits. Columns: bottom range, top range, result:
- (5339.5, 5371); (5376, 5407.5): 0.99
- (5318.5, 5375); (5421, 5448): 1.05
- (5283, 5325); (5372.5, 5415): 1.10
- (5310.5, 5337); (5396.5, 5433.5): 1.10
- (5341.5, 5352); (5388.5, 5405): 1.05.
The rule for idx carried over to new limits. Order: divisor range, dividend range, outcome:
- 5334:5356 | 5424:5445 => 1.04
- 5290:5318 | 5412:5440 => 1.11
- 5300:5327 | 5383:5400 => 1.08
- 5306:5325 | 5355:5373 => 1.11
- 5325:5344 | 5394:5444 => 1.06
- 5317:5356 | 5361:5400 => 1.03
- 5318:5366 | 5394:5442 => 1.02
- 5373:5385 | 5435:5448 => 1.06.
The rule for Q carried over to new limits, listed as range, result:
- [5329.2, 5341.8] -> 15.6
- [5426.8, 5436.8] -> 16.7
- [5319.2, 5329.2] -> 16.8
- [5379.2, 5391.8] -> 16.8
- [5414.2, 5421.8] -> 17.1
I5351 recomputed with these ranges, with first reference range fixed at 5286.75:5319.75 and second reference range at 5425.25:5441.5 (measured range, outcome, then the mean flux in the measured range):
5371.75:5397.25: -0.014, 16.5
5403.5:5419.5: -0.033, 17.1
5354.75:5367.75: -0.109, 17.7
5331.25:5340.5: 0.024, 15.4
